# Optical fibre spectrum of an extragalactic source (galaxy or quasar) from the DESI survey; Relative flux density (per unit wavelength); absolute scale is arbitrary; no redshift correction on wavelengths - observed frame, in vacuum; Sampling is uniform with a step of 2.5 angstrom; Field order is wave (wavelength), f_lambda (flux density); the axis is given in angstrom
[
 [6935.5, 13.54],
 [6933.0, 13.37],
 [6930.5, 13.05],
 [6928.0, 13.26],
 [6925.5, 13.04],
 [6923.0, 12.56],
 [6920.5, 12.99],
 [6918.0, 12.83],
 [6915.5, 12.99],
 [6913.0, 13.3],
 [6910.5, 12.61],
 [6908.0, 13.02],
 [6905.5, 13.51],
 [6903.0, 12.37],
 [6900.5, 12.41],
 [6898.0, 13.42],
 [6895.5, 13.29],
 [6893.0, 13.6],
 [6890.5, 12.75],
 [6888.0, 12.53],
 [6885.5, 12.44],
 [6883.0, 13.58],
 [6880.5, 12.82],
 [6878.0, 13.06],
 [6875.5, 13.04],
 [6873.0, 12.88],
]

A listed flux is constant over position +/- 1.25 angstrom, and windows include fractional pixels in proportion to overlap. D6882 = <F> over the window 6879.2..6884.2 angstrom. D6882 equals 13.2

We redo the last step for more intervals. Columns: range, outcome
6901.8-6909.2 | 13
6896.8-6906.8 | 12.9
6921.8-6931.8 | 13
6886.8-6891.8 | 12.7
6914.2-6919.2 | 12.9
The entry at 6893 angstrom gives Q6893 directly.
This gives 13.6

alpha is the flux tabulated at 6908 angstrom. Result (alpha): 13.02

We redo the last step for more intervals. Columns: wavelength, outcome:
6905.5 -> 13.51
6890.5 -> 12.75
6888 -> 12.53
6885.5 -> 12.44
